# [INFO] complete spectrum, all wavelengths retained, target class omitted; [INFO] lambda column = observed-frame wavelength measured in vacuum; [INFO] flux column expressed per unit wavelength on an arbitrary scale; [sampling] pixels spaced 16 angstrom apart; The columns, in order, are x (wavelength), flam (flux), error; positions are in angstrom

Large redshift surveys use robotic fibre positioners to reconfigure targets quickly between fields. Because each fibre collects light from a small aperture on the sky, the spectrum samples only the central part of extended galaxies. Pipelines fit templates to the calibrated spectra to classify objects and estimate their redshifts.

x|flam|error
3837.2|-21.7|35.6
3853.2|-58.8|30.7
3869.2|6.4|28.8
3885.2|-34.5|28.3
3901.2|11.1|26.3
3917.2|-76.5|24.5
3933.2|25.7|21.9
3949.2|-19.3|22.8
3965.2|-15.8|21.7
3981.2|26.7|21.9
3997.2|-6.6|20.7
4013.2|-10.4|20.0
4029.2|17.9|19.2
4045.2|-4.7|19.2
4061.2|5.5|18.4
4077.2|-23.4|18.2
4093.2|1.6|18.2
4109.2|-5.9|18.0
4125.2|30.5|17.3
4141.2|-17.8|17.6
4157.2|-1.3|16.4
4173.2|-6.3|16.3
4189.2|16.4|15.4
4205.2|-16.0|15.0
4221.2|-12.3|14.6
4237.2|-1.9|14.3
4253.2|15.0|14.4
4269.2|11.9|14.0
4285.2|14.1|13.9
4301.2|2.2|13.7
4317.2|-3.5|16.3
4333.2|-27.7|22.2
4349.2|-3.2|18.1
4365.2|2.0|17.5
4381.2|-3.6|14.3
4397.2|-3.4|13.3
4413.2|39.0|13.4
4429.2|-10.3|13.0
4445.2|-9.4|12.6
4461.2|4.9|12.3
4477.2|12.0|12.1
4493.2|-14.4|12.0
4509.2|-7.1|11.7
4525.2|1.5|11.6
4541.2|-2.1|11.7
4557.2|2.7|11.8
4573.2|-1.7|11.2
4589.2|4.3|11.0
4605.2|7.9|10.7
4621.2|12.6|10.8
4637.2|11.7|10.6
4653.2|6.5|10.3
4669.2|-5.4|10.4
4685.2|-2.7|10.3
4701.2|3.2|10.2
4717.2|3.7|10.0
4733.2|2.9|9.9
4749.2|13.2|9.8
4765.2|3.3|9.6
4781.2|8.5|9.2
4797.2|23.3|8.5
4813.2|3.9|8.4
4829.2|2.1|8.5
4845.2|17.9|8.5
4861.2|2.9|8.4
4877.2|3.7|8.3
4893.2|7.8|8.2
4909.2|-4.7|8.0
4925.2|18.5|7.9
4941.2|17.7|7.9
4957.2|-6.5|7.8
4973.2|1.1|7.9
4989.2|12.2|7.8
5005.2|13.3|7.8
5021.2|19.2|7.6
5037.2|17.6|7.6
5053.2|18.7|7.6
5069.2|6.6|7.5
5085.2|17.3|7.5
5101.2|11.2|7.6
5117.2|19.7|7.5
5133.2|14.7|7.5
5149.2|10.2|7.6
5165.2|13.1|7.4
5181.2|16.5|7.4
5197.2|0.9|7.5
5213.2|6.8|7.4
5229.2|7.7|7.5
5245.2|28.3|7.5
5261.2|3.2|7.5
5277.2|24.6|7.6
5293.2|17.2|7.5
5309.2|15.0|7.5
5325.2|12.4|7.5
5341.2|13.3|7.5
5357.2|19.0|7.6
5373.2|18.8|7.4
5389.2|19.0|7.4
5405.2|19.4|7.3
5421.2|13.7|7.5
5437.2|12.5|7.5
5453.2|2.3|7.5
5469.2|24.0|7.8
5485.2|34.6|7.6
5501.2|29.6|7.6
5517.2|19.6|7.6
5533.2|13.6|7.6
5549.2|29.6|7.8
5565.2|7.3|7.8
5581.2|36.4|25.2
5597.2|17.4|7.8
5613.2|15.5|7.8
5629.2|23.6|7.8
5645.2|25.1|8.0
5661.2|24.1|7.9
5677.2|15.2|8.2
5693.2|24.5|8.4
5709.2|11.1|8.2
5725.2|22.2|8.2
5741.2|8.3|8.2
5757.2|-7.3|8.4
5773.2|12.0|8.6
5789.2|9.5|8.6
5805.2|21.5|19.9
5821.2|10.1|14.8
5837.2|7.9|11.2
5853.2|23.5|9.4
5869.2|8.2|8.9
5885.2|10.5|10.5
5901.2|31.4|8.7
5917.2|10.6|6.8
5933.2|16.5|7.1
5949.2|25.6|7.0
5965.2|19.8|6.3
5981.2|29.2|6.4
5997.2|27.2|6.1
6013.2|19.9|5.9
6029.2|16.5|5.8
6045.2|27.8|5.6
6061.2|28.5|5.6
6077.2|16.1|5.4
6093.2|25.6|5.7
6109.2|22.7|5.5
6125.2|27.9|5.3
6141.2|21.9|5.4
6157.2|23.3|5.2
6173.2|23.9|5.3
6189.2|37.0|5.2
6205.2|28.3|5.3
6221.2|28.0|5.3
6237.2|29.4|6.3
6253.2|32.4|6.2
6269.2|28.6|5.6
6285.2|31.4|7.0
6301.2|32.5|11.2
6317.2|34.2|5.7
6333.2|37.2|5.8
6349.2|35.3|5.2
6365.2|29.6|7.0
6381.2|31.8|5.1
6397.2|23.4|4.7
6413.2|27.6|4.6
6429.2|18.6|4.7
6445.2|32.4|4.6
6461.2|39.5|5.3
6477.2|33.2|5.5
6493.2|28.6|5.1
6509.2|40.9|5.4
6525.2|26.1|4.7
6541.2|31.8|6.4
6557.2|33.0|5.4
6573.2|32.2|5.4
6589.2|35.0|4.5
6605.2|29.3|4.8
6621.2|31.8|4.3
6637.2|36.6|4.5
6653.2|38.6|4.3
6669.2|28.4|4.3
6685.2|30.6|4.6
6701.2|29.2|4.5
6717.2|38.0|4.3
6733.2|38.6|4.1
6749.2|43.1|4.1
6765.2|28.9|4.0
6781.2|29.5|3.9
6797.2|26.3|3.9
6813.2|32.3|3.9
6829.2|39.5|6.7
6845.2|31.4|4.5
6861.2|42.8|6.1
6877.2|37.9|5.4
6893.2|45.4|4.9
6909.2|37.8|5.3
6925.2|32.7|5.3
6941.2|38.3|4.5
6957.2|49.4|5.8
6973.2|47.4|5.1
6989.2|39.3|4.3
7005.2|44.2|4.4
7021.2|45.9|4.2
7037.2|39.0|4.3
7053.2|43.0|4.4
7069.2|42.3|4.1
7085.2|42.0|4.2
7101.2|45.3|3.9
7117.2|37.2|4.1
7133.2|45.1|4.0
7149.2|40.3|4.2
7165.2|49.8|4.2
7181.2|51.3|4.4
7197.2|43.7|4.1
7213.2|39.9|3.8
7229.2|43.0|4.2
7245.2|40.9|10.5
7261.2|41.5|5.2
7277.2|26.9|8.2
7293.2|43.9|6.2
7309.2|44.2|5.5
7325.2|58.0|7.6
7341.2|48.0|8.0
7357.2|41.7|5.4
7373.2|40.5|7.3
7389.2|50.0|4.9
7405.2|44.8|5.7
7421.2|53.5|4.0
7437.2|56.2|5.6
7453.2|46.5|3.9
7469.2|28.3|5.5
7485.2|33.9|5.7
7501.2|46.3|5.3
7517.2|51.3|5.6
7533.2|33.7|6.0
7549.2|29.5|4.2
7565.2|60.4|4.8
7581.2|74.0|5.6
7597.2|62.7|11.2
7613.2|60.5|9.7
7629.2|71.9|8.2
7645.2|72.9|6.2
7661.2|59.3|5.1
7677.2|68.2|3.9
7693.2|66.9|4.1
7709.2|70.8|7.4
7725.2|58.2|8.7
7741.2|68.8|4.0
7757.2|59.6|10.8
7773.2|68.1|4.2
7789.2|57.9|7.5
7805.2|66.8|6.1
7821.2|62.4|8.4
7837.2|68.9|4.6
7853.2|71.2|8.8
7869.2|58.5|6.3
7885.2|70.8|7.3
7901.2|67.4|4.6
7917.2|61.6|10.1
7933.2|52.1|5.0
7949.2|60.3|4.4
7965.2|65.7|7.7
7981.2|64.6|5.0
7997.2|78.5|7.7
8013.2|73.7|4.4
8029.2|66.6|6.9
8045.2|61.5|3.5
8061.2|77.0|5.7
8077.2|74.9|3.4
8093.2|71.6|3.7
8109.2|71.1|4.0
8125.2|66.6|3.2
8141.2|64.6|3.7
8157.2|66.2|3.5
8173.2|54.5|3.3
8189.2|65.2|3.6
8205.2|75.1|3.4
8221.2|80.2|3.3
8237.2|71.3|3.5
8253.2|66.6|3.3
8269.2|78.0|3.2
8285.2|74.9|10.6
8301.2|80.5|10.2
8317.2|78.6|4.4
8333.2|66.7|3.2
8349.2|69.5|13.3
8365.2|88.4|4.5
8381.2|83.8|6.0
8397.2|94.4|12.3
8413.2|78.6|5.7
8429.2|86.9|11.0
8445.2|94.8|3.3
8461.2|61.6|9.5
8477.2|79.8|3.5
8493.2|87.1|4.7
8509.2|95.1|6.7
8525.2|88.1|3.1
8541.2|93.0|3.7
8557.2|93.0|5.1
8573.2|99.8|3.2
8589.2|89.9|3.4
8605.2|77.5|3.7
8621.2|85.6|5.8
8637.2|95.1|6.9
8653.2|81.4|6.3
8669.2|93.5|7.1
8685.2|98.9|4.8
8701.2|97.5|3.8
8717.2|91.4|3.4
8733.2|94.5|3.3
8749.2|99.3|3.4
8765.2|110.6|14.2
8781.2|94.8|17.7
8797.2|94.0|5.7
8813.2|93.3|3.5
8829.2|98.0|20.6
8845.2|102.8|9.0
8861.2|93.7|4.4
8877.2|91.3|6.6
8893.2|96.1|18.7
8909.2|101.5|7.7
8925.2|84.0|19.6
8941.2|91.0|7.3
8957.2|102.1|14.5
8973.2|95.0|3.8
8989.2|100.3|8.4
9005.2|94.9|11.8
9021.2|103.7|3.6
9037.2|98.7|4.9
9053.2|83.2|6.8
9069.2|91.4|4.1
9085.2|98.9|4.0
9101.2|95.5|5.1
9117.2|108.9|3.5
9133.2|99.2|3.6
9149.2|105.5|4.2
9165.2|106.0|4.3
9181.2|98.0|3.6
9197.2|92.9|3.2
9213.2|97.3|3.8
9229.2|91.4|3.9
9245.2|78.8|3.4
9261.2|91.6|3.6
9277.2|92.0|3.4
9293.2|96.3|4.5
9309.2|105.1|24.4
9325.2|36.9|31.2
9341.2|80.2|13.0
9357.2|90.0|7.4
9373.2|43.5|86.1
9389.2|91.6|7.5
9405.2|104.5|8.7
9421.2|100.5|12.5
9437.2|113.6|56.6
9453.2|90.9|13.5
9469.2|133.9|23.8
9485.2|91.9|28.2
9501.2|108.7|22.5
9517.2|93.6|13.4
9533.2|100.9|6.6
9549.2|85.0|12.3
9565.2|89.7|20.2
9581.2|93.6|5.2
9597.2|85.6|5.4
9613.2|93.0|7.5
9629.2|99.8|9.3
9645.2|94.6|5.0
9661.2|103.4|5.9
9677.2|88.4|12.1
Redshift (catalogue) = 0.899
